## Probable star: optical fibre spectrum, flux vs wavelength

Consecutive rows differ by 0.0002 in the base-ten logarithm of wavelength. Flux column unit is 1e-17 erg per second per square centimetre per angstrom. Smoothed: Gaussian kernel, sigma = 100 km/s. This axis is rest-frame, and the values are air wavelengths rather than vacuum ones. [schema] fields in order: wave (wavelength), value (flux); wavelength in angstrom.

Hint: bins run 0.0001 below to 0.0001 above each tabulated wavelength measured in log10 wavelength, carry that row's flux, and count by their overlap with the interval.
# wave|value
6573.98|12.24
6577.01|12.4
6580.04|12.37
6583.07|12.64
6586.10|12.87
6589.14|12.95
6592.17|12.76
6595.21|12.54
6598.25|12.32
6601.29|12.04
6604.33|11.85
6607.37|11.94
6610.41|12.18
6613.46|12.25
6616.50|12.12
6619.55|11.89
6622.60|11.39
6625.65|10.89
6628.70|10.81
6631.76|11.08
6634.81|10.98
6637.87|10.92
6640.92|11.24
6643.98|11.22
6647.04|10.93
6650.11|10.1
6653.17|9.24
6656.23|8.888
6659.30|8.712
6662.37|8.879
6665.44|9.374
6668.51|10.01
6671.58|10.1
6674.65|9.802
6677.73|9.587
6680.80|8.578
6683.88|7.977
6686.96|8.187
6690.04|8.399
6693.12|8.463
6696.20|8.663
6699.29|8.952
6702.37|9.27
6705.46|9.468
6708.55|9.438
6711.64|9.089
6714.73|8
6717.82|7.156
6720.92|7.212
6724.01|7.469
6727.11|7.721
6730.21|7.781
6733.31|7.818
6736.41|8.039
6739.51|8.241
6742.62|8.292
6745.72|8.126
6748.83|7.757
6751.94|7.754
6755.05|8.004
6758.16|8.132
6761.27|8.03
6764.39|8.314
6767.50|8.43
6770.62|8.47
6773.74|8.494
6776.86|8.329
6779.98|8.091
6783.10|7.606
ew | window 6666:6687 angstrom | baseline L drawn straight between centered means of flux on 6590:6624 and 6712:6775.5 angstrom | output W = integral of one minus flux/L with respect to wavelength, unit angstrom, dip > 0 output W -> 1.6 angstrom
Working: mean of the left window 12.1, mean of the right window 7.99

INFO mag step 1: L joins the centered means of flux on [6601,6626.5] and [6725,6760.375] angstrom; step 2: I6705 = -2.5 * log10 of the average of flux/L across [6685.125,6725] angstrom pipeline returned 0.08 mag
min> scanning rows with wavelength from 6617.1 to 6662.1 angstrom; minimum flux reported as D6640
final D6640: 8.712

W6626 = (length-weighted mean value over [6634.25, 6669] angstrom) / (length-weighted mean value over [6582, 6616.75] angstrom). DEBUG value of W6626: 0.81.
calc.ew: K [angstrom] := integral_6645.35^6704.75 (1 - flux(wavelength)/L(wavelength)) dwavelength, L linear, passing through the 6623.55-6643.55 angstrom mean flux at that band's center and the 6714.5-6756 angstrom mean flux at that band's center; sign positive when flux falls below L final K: 3.2 angstrom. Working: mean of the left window 11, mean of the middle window 9.17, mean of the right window 7.8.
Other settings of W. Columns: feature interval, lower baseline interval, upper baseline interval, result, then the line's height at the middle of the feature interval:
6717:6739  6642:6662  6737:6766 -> 2.16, 8.49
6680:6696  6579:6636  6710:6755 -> 1.73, 9.36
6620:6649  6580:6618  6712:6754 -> 0.25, 11.2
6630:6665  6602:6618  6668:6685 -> 1.24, 10.5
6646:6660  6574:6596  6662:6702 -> 0.72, 10.1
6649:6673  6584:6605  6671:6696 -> 0.85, 9.76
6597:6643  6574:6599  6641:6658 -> -1.20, 11.3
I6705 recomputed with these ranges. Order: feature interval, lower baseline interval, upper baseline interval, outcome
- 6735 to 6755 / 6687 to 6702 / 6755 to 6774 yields 0.05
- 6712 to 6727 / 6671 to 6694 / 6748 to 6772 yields 0.12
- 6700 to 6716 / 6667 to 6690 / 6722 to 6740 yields -0.08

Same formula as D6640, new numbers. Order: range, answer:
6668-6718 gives 7.156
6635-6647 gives 10.92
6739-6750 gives 7.757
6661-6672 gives 8.879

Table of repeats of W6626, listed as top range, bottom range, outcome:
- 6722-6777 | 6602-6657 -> 0.72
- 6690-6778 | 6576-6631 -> 0.68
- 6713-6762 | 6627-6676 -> 0.77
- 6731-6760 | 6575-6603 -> 0.64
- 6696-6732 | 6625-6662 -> 0.80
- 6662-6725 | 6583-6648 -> 0.74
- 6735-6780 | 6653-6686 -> 0.89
